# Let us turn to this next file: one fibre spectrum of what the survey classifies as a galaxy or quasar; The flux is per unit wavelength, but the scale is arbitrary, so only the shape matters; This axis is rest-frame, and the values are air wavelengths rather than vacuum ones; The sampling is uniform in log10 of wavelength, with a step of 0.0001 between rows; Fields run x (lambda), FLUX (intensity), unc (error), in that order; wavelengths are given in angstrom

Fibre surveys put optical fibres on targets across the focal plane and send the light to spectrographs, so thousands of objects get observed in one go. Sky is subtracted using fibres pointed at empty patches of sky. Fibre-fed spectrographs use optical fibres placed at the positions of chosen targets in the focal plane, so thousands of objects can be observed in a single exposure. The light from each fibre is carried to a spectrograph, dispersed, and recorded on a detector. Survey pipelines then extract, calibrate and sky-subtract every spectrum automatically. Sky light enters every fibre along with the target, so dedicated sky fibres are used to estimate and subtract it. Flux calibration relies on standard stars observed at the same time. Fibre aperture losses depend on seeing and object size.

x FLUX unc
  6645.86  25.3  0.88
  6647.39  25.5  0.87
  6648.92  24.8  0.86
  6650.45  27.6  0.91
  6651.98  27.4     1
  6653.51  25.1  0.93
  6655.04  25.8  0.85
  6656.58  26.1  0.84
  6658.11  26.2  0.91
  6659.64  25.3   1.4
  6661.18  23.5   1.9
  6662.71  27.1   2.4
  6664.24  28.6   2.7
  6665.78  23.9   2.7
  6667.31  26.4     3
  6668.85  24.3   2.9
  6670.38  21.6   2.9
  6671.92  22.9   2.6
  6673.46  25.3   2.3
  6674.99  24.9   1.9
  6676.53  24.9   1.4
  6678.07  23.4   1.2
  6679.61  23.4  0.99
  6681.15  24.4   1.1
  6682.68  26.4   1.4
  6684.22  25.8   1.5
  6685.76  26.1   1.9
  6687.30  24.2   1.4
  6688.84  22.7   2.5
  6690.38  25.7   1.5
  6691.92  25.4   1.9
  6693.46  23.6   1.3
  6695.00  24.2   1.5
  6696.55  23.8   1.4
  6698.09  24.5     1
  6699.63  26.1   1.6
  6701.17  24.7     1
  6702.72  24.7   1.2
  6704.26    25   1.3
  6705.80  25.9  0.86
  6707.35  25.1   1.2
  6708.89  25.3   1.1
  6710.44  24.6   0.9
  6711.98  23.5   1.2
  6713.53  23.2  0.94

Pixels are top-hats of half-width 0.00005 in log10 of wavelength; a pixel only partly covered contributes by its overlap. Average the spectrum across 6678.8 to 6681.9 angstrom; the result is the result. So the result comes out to 23.9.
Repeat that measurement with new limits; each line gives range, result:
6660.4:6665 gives 26.4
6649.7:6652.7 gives 27.5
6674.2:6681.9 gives 24.2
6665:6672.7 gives 23.8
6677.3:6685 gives 24.7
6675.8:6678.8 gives 24.1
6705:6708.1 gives 25.5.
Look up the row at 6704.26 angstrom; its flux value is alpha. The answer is 25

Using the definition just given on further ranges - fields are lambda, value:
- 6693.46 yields 23.6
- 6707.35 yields 25.1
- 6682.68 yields 26.4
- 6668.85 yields 24.3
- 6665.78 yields 23.9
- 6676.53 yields 24.9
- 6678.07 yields 23.4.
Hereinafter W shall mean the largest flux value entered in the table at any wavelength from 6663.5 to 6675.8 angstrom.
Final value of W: 28.6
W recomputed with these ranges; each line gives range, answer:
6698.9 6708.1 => 26.1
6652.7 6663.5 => 27.1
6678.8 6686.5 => 26.4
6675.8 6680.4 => 24.9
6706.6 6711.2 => 25.3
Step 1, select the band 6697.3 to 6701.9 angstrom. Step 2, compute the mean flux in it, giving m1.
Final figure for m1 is 25.1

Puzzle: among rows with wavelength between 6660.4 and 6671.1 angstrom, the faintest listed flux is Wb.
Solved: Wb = 21.6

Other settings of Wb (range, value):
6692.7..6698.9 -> 23.6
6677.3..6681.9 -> 23.4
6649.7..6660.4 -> 25.1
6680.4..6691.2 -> 22.7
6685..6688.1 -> 24.2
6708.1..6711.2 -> 24.6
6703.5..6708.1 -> 25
